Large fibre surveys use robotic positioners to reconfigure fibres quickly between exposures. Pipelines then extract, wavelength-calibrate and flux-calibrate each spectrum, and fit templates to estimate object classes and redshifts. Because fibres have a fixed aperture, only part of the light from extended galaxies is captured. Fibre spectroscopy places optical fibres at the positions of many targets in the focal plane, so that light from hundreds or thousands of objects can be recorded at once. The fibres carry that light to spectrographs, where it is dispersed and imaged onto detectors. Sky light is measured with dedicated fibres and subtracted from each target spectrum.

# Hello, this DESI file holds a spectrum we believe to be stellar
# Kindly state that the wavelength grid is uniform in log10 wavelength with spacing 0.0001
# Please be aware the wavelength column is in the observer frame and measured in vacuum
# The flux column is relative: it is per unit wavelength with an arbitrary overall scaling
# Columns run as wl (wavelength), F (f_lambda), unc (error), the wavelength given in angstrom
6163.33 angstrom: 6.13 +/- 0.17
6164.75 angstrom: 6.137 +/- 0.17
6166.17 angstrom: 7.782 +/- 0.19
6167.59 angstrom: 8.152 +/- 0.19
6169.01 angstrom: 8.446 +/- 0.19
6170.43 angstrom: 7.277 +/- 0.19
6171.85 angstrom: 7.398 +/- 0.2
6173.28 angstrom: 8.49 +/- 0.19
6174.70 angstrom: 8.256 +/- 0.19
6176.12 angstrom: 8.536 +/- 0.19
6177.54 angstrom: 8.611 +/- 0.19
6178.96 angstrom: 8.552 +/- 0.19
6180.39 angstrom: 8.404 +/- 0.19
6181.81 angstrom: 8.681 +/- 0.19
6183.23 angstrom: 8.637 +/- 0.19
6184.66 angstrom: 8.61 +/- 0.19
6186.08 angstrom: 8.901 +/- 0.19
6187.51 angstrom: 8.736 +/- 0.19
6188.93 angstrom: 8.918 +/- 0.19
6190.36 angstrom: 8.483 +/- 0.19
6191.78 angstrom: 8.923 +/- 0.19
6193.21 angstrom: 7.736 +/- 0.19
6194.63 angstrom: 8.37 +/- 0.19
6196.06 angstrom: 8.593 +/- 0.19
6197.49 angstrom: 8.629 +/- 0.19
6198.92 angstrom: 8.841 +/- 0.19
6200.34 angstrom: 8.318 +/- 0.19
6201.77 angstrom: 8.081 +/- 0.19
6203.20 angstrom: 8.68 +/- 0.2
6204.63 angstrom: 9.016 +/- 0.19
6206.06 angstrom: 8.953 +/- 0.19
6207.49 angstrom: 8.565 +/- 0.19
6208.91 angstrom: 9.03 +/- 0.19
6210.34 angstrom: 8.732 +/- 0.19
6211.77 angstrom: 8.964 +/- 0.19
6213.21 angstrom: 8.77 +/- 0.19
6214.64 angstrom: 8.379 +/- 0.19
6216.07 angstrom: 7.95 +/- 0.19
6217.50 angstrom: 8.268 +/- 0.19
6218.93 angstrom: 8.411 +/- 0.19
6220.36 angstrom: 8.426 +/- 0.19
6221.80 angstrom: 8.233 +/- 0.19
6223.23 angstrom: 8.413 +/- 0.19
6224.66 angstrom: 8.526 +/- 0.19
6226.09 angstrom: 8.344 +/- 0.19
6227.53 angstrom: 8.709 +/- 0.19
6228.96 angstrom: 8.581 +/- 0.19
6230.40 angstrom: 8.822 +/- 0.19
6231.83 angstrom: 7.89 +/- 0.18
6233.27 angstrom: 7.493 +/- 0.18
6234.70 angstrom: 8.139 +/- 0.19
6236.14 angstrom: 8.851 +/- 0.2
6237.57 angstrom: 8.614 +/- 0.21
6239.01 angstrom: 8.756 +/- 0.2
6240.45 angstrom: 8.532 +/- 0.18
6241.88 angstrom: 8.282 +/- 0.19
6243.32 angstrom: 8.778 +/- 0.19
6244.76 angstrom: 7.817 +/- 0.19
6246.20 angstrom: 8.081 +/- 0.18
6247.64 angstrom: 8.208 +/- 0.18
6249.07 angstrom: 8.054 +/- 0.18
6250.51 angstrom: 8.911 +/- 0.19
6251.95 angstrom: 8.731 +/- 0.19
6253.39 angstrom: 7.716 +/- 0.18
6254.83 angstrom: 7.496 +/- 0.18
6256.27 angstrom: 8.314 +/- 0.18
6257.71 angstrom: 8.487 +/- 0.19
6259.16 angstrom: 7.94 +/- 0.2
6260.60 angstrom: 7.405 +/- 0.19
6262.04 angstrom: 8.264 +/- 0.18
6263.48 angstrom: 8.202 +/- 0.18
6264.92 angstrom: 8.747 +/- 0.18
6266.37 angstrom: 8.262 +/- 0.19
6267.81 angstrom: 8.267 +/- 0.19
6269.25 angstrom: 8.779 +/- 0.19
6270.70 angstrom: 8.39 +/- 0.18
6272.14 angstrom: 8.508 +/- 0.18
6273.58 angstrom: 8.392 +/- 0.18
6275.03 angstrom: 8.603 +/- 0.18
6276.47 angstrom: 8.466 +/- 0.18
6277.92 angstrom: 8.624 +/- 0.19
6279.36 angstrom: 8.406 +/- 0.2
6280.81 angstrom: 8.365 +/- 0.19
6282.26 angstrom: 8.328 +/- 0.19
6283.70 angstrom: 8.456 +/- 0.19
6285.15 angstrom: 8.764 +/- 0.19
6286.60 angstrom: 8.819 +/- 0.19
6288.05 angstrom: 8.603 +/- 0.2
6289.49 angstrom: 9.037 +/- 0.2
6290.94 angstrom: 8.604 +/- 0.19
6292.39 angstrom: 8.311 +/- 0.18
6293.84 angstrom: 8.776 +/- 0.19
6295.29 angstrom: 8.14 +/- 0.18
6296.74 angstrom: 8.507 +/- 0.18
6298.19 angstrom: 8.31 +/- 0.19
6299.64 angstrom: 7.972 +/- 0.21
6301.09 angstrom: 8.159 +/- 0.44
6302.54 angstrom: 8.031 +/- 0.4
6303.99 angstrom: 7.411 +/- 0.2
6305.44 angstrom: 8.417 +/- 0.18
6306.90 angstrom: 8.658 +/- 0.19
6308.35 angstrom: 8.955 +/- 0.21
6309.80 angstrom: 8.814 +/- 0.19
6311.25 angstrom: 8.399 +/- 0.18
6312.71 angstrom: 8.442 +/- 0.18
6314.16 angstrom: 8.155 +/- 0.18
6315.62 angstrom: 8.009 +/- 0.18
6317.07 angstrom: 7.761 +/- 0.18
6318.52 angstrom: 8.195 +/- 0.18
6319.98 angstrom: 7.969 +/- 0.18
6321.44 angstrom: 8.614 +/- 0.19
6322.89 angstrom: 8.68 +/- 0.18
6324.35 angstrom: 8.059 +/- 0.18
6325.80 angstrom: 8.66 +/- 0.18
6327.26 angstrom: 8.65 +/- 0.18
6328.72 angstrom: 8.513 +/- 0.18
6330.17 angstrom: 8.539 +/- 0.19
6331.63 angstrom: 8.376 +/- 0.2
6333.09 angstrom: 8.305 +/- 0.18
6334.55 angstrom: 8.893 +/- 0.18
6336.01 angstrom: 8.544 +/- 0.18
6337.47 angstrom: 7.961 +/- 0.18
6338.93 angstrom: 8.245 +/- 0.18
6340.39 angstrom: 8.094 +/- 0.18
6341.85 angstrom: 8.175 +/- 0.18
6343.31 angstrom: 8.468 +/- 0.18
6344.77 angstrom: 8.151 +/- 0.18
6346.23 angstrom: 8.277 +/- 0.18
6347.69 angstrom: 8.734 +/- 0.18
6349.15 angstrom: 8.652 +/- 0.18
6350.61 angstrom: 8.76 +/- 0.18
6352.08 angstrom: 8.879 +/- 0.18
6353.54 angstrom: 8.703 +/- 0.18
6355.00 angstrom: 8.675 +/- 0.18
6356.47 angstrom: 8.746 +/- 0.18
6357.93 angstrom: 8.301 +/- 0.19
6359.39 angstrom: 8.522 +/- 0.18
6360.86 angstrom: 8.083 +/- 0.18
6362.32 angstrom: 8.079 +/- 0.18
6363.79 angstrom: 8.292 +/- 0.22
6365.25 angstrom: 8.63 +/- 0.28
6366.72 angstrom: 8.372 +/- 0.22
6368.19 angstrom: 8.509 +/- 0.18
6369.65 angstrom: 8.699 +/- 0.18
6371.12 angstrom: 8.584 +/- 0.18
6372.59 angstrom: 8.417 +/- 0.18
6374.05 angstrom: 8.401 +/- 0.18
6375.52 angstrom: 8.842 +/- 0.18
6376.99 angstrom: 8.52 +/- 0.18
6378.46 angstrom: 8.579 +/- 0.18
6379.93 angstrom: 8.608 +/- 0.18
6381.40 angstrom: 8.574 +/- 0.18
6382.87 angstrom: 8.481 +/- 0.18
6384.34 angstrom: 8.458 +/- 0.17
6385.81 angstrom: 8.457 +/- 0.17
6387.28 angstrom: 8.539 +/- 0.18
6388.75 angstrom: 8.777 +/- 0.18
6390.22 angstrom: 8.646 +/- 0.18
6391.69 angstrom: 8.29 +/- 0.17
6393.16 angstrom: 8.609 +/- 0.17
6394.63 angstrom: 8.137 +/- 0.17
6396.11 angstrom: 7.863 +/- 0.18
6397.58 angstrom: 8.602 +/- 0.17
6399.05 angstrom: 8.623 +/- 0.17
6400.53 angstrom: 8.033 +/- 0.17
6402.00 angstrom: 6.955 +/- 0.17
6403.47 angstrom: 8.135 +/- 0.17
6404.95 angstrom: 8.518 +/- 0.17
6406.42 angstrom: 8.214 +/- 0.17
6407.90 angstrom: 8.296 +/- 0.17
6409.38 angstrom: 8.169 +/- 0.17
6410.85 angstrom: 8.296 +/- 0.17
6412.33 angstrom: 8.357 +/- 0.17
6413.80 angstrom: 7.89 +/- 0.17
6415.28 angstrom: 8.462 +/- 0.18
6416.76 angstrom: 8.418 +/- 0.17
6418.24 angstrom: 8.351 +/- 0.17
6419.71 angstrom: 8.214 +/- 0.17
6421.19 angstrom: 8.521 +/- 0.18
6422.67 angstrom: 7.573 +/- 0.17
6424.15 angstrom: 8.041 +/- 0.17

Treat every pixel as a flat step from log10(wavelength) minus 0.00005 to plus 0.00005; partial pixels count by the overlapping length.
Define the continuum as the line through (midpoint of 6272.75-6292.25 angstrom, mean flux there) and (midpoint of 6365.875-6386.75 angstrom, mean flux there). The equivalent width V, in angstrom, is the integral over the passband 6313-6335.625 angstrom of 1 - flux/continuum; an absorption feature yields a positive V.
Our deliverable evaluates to 0.5 angstrom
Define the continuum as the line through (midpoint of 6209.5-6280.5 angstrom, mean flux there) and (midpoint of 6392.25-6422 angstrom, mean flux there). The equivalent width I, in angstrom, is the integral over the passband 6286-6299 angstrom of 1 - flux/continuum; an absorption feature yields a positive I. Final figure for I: -0.4 angstrom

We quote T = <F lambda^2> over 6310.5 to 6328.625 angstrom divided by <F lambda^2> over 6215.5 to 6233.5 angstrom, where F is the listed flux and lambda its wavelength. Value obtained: 1.0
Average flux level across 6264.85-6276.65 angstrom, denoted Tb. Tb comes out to 8.48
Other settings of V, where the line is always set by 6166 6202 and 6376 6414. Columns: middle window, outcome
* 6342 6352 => -0.2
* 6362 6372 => -0.1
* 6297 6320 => 0.4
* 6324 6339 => -0.2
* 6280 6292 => -0.3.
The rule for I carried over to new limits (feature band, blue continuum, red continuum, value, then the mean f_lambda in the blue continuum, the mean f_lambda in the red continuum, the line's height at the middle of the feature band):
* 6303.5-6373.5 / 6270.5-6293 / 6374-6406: 0.37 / 8.55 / 8.39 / 8.47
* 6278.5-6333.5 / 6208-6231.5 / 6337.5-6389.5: 0.66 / 8.53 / 8.49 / 8.5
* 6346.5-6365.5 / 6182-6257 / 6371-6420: -0.34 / 8.47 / 8.36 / 8.39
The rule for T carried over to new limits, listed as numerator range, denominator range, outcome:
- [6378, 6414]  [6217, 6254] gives 1.05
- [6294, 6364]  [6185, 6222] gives 1.02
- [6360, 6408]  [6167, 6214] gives 1.05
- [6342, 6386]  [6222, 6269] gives 1.06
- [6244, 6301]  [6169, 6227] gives 1.01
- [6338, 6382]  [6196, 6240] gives 1.04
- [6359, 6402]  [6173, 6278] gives 1.05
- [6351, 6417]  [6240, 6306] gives 1.04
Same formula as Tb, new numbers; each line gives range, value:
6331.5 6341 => 8.34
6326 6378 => 8.48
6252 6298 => 8.39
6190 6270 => 8.41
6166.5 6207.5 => 8.47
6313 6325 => 8.19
